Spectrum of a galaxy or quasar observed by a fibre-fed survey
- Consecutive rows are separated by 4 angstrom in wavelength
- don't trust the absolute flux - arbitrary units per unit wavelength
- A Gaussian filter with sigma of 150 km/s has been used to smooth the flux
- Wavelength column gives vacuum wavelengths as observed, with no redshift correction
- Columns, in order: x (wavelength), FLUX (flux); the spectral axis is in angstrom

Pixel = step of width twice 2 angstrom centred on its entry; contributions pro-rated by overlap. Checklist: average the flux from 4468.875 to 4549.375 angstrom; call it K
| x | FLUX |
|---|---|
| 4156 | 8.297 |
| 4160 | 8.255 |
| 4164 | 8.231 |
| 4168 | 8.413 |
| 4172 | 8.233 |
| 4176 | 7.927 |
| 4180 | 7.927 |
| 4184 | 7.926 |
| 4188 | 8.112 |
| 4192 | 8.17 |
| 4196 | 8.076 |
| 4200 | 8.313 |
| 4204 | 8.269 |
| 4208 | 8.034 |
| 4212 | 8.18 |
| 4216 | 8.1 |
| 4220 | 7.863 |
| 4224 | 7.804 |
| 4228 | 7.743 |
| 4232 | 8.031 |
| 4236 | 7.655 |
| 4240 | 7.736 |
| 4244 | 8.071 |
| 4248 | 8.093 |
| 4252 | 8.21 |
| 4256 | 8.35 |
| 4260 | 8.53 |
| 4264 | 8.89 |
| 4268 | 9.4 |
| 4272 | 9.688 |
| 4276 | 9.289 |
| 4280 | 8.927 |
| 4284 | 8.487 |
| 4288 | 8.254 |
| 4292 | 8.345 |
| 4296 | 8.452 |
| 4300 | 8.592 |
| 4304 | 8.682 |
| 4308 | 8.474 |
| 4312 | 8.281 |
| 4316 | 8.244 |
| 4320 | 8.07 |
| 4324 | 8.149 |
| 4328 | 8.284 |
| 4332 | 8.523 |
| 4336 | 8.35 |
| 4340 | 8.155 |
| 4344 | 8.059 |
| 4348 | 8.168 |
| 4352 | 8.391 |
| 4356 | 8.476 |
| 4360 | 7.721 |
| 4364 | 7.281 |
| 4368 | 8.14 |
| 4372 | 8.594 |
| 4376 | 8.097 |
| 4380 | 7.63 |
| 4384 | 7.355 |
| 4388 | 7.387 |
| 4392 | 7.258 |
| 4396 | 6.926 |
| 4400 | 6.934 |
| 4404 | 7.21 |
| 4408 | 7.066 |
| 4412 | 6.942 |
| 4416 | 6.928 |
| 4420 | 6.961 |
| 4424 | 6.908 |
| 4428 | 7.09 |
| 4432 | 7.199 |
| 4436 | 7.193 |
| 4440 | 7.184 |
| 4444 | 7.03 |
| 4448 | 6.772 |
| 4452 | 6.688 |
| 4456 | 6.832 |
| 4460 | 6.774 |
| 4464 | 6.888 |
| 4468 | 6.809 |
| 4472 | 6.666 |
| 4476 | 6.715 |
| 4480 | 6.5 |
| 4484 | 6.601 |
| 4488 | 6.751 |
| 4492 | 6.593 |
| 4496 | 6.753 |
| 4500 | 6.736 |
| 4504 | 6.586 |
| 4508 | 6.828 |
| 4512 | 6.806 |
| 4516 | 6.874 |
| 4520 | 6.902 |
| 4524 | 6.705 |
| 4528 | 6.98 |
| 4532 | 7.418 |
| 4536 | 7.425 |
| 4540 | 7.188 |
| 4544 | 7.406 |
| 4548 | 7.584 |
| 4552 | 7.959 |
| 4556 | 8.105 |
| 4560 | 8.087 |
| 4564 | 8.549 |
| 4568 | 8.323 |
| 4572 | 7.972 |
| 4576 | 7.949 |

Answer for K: 6.89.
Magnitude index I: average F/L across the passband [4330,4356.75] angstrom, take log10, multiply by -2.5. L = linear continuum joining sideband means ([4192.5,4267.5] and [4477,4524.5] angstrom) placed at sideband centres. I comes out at -0.10 mag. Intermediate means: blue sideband 8.14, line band 8.3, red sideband 6.72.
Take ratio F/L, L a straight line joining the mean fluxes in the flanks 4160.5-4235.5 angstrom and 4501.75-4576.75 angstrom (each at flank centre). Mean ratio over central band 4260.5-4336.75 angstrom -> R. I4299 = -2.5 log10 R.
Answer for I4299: -0.09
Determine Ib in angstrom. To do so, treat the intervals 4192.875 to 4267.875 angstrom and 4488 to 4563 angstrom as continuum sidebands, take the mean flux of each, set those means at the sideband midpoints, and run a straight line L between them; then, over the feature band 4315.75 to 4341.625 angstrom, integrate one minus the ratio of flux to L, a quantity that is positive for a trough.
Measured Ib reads -1.4 angstrom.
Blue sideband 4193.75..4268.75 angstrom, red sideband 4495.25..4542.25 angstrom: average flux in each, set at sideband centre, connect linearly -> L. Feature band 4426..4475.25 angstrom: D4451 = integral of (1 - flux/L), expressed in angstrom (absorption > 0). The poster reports 2.1 angstrom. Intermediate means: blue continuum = 8.16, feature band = 6.92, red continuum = 6.94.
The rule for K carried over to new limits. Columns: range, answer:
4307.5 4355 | 8.26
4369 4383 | 8.06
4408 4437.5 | 7.03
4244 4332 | 8.54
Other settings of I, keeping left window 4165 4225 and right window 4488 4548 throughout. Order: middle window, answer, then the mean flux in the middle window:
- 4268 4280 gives -0.20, 9.38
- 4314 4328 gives -0.07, 8.17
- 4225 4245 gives 0.02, 7.83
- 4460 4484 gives 0.06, 6.71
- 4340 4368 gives -0.07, 8.03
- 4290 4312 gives -0.10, 8.49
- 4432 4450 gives 0.03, 7.06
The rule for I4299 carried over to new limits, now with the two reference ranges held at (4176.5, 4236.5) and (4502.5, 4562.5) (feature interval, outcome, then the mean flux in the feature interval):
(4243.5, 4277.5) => -0.111 mag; 8.75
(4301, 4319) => -0.084 mag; 8.41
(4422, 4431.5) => 0.072 mag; 7.03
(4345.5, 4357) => -0.086 mag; 8.32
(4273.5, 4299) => -0.106 mag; 8.65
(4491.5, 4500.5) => 0.101 mag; 6.7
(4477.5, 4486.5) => 0.127 mag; 6.57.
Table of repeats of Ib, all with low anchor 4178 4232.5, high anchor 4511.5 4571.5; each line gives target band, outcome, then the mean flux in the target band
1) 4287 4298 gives -0.6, 8.36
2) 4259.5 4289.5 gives -3.9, 8.96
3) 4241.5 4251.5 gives -0.1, 8.08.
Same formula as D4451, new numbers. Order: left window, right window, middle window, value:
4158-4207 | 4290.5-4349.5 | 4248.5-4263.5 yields -0.3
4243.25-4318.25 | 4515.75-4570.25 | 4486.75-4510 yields 3.1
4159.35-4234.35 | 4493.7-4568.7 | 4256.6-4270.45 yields -1.7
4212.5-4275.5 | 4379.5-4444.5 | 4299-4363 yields -4.8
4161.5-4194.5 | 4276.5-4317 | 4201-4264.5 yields 1.7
